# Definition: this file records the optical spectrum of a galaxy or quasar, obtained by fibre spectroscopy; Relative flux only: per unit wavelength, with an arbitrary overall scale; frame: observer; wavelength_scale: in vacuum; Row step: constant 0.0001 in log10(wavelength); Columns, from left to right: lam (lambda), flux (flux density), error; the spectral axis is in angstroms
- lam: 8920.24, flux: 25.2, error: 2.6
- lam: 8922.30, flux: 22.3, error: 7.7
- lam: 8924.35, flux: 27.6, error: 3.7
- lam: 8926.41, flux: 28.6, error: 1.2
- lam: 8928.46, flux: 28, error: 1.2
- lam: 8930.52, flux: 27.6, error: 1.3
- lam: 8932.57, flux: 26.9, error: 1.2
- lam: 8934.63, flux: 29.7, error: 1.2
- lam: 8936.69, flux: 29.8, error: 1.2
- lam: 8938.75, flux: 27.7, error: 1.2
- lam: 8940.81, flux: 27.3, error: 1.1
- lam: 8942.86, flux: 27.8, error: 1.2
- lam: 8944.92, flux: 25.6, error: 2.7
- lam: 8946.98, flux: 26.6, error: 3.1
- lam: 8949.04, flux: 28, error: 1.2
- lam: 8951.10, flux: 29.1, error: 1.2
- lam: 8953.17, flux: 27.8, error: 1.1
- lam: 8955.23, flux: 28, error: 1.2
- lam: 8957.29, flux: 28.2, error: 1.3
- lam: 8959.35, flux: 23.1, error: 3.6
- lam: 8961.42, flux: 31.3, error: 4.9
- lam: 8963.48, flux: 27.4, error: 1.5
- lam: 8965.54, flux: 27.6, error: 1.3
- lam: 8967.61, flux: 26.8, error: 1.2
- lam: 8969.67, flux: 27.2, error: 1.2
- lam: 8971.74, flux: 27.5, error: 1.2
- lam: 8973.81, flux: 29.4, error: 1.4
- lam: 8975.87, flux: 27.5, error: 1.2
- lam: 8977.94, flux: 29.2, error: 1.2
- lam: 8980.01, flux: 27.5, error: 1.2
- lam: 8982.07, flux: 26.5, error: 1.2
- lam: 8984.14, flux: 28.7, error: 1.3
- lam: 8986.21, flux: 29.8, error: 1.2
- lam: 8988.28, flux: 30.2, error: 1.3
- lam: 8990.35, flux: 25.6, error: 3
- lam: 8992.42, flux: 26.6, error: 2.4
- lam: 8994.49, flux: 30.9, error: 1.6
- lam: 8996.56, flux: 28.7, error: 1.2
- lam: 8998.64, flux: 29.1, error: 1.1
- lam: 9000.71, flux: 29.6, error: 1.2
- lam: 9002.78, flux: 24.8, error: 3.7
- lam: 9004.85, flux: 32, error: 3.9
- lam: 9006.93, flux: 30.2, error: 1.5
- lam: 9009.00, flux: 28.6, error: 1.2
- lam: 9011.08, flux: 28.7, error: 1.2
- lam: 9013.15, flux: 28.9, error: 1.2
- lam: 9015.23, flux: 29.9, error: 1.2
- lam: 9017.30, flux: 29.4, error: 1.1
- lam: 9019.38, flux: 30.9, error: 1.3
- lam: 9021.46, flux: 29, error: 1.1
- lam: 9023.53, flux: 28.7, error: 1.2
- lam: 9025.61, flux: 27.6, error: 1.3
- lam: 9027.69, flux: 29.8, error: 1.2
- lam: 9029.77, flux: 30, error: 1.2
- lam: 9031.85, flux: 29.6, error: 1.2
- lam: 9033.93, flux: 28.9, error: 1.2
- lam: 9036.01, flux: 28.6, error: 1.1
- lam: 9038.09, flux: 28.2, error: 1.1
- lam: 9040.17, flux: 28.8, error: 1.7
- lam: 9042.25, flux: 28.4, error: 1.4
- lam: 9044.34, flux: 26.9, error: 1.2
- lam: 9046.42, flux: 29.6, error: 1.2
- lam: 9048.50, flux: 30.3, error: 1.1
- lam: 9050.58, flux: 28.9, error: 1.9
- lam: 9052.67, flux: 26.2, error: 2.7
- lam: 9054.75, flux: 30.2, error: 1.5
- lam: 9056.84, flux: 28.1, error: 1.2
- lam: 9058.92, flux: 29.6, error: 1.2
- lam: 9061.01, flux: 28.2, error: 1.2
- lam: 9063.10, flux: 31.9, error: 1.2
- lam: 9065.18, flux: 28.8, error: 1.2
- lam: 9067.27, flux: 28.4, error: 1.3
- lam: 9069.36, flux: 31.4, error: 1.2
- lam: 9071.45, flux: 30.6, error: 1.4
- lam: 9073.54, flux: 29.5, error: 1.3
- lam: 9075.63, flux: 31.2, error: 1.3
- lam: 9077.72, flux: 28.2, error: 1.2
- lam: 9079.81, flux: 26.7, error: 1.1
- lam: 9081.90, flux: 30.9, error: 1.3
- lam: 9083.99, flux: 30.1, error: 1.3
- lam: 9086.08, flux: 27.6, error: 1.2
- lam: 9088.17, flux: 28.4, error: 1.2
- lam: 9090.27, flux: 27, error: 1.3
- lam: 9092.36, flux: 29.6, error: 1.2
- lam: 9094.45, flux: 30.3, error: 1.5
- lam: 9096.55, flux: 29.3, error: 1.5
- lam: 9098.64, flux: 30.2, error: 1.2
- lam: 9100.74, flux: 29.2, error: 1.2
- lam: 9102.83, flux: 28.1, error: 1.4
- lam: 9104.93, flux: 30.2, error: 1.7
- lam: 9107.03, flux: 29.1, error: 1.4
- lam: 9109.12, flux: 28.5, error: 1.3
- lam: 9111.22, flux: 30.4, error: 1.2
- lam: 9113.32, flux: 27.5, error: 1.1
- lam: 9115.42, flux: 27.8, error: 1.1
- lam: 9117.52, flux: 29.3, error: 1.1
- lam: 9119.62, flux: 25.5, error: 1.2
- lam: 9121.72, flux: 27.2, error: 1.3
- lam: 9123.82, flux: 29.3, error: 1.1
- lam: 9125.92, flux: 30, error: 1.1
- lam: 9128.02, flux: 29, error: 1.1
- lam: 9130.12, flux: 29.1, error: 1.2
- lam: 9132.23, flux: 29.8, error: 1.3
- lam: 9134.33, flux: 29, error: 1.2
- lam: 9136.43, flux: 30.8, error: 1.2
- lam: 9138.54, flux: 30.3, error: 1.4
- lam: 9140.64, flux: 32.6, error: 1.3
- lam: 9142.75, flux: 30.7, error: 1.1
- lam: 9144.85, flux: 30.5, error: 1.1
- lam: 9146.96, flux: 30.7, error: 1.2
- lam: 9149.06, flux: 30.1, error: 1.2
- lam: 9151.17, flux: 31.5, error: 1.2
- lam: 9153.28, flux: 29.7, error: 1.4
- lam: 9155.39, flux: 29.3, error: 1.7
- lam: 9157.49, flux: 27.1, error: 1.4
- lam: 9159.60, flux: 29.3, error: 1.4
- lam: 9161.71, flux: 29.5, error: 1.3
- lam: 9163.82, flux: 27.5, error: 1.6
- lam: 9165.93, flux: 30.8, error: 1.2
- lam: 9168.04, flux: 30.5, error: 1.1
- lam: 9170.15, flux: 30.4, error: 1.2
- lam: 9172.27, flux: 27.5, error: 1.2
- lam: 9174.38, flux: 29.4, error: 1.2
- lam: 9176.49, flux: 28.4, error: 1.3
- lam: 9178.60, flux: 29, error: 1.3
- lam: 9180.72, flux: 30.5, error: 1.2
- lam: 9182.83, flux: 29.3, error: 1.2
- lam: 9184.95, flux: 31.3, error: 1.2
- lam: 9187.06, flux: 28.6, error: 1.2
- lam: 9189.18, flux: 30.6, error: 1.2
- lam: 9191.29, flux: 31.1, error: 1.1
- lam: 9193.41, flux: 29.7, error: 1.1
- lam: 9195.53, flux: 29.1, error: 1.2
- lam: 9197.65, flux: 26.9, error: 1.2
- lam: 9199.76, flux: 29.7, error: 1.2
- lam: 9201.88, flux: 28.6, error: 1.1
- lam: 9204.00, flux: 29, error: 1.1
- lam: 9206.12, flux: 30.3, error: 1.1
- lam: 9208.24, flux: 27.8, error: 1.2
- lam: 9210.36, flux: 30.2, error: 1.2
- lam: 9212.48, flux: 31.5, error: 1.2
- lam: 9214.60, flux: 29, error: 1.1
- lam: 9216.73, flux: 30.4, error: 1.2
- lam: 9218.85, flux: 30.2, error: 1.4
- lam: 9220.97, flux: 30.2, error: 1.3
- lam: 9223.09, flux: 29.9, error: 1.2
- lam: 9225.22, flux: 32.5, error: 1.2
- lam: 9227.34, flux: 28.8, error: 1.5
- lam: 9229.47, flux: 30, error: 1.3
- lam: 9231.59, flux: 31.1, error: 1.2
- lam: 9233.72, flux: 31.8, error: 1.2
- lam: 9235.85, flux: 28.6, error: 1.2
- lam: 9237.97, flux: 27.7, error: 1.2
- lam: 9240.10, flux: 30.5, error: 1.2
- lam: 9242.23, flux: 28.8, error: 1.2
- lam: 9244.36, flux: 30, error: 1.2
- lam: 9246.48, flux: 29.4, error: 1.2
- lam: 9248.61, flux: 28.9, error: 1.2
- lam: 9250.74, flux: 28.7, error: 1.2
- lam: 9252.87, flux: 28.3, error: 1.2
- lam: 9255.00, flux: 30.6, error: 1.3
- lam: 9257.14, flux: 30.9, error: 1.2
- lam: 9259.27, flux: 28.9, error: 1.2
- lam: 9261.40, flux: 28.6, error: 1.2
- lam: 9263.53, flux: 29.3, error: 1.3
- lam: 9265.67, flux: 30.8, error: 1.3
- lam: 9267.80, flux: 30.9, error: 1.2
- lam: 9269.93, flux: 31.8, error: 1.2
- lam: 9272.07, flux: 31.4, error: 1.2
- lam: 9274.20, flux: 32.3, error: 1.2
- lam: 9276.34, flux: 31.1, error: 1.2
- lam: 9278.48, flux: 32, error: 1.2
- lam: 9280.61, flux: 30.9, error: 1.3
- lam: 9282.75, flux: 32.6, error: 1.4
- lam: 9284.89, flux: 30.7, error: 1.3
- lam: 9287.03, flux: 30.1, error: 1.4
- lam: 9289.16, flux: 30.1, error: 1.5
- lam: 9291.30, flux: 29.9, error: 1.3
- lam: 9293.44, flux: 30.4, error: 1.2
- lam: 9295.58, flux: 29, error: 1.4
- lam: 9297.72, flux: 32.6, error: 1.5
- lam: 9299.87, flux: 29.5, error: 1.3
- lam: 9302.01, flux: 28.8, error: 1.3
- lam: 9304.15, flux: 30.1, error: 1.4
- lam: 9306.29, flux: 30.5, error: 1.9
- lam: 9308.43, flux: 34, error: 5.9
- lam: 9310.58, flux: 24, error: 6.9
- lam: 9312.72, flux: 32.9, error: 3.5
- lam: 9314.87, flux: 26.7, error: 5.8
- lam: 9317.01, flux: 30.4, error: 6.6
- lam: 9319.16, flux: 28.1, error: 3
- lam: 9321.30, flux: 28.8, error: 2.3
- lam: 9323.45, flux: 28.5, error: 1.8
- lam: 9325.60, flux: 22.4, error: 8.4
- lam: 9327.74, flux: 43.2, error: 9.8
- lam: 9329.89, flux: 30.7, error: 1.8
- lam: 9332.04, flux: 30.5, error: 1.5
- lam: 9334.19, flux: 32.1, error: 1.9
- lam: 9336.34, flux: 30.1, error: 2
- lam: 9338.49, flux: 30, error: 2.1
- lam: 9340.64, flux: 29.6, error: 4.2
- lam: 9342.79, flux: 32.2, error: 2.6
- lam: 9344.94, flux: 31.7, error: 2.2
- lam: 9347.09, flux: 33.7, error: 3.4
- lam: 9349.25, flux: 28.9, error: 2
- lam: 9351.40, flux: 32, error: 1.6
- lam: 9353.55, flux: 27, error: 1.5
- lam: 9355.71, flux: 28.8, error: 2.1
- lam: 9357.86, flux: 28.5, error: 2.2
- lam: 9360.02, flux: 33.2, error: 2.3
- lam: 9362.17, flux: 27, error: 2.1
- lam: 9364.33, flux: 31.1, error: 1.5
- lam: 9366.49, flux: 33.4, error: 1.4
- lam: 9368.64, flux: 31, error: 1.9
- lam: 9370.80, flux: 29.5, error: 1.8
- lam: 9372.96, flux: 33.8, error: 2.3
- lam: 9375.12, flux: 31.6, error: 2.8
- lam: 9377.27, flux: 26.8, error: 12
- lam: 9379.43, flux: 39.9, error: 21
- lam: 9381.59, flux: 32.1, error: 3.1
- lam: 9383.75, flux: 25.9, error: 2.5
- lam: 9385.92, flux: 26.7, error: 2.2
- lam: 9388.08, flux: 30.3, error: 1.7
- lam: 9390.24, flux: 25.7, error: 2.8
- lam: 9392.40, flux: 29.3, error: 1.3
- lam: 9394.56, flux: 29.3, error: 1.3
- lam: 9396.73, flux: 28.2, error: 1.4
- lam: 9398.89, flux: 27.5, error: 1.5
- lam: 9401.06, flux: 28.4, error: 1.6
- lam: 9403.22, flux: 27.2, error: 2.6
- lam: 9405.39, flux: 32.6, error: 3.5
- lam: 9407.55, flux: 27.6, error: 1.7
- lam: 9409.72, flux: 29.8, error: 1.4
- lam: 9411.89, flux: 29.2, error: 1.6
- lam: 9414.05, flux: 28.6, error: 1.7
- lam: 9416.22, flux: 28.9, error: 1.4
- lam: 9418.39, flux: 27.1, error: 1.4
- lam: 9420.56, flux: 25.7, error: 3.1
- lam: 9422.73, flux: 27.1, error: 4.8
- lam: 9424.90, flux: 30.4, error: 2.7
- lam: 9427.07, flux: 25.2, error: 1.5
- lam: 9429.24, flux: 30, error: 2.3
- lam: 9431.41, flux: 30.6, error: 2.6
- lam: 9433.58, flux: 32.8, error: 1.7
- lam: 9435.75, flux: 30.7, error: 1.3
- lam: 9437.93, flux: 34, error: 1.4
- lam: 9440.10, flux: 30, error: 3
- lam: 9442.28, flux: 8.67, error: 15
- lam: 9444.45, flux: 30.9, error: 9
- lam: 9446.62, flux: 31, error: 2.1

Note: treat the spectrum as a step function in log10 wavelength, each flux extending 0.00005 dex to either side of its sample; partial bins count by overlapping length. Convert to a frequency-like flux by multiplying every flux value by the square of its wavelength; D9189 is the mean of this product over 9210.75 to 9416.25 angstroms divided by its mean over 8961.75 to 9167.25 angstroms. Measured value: 1.09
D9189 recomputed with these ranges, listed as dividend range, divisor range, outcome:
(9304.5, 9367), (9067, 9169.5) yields 1.08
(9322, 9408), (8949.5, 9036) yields 1.15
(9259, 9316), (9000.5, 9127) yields 1.10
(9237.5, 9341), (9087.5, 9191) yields 1.06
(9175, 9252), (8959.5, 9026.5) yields 1.09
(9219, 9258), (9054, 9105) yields 1.05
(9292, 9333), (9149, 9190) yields 1.05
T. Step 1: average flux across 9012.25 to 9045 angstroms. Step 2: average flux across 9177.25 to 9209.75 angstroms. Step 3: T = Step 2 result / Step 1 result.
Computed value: 1.02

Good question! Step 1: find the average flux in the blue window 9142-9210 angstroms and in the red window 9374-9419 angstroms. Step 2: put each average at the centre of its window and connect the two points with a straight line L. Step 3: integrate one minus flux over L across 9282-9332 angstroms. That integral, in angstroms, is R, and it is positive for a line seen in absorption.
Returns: -1.42 angstroms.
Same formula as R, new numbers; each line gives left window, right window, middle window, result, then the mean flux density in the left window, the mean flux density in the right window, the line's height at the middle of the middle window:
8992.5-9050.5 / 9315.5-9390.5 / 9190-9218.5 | 0.3 angstroms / 29.1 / 30.5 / 29.8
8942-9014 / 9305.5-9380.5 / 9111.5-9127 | 0.5 angstroms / 28.1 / 30.6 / 29.1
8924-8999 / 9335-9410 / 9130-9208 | -1.8 angstroms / 28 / 30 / 29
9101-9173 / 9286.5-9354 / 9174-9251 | 0.2 angstroms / 29.4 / 30.3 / 29.8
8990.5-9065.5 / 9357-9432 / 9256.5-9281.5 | -1.3 angstroms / 29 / 29.4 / 29.3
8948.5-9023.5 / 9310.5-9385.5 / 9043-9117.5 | -0.3 angstroms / 28.4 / 30.5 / 29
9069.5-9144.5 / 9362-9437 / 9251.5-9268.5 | -0.2 angstroms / 29.3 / 29.5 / 29.4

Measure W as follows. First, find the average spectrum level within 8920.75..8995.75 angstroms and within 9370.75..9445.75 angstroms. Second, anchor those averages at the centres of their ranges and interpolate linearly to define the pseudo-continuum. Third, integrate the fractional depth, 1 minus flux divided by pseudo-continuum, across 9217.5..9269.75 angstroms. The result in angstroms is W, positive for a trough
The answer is -2.5 angstroms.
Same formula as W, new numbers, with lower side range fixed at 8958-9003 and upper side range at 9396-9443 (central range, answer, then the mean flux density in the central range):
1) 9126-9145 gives -1.4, 30.2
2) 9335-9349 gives -1.4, 31.1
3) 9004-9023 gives -1.1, 29.7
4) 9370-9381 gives -1.6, 32.4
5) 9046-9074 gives -1.3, 29.4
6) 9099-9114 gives -0.5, 29.1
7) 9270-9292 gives -2.3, 31.2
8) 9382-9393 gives 0.2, 27.8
